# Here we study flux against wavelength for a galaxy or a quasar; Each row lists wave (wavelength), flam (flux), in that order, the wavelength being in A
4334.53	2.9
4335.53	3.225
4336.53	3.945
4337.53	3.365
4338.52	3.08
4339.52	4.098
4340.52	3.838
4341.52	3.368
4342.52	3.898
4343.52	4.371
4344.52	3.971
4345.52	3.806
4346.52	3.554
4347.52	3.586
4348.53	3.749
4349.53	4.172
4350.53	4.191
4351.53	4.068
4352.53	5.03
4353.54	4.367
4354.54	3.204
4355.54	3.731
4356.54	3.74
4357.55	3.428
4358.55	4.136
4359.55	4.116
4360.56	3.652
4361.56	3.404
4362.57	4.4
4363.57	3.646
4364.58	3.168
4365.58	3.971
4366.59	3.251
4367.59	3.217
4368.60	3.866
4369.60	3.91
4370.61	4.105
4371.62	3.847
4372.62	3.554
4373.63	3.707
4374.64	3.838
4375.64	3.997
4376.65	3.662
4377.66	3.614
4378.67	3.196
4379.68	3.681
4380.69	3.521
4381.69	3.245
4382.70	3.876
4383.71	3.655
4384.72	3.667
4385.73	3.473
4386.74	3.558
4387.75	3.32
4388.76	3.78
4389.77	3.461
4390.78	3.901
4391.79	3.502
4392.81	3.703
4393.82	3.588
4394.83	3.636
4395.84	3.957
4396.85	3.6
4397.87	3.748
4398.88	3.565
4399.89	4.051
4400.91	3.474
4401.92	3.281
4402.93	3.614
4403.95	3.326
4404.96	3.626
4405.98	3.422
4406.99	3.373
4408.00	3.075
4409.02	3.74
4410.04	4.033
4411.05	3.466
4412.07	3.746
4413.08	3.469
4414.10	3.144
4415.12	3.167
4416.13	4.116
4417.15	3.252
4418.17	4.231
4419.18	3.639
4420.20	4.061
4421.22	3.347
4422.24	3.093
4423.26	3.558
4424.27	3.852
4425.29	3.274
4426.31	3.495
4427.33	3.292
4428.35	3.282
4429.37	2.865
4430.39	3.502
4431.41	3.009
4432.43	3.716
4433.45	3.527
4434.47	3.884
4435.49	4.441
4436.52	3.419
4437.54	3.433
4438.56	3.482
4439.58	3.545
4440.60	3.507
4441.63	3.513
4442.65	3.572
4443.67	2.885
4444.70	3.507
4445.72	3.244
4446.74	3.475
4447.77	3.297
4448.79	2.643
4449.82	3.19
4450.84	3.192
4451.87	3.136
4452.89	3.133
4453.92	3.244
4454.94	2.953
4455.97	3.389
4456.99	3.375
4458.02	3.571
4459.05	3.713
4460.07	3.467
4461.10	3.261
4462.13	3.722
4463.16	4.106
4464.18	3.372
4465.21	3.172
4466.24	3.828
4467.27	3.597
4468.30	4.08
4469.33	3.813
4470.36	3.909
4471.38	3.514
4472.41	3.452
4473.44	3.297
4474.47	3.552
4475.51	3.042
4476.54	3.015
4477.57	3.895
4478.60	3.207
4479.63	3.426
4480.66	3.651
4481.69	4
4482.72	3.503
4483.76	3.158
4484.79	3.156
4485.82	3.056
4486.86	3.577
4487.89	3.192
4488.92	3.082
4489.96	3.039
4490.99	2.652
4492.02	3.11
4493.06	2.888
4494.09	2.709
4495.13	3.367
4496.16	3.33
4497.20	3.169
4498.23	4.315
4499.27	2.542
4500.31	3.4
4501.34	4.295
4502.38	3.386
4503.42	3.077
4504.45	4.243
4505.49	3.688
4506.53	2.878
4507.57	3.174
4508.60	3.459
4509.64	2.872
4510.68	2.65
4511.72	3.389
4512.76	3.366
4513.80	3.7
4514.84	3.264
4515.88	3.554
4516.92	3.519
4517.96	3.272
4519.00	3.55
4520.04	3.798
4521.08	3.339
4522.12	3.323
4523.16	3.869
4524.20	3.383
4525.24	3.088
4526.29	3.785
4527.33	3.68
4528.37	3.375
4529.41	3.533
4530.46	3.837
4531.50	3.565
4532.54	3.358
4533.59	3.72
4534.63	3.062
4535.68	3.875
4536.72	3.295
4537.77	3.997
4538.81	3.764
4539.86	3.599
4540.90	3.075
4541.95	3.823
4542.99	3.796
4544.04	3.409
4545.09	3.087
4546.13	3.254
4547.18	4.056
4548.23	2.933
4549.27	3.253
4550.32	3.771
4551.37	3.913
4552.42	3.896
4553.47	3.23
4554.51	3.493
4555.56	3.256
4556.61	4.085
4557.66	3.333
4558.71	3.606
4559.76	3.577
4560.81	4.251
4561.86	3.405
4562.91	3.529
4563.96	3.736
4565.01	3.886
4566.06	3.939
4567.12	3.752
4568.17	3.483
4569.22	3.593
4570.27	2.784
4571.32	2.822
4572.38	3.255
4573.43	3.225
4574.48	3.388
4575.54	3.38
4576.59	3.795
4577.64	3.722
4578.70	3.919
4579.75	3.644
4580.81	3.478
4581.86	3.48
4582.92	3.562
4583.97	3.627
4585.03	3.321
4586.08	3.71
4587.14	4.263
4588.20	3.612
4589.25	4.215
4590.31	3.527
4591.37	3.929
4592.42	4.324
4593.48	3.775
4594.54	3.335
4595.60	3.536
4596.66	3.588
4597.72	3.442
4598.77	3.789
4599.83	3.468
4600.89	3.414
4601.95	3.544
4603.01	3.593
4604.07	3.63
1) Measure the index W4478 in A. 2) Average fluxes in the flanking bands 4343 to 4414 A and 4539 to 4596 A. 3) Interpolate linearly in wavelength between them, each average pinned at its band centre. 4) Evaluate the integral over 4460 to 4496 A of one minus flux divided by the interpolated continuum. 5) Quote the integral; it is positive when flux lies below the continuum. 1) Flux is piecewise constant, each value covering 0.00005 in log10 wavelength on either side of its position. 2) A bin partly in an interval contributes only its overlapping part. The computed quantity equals 2.45 A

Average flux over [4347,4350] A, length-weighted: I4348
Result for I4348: 3.82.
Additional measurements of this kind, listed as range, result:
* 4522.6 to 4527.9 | 3.56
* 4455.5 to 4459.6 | 3.52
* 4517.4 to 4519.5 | 3.41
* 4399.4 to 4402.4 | 3.6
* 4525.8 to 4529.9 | 3.6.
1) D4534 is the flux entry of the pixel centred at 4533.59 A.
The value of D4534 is 3.72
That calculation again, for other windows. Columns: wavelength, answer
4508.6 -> 3.459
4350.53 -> 4.191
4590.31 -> 3.527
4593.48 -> 3.775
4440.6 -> 3.507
